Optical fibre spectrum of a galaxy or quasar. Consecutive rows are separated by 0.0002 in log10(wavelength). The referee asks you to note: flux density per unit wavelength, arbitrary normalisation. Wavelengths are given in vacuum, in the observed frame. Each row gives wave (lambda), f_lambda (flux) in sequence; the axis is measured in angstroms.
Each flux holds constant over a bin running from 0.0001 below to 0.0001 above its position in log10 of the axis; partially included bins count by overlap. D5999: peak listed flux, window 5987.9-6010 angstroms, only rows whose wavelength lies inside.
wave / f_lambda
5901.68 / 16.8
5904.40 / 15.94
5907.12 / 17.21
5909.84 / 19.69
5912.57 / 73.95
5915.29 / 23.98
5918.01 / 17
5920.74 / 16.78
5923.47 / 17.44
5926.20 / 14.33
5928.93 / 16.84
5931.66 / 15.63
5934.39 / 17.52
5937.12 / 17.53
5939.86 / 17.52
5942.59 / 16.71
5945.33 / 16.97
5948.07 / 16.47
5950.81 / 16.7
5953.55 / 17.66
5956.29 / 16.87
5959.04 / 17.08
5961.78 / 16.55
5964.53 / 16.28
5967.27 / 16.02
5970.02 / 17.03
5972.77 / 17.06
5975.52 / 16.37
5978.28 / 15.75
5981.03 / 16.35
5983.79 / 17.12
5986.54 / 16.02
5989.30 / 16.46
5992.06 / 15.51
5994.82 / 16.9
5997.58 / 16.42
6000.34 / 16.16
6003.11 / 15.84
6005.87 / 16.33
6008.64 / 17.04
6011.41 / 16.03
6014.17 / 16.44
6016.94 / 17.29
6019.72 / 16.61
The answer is 17.04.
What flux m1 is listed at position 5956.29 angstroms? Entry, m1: 16.87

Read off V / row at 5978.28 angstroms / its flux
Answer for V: 15.75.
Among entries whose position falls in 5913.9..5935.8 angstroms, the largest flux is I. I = 23.98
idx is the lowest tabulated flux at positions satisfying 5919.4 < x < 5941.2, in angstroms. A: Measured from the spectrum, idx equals 14.33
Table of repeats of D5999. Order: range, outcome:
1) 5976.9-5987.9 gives 17.12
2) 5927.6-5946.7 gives 17.53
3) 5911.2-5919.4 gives 73.95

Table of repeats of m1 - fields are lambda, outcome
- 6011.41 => 16.03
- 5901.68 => 16.8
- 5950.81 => 16.7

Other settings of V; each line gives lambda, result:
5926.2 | 14.33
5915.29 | 23.98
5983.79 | 17.12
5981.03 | 16.35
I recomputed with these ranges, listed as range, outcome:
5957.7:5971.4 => 17.08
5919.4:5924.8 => 17.44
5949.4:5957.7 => 17.66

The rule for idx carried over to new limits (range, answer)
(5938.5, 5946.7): 16.71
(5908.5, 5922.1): 16.78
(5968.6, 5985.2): 15.75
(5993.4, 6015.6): 15.84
